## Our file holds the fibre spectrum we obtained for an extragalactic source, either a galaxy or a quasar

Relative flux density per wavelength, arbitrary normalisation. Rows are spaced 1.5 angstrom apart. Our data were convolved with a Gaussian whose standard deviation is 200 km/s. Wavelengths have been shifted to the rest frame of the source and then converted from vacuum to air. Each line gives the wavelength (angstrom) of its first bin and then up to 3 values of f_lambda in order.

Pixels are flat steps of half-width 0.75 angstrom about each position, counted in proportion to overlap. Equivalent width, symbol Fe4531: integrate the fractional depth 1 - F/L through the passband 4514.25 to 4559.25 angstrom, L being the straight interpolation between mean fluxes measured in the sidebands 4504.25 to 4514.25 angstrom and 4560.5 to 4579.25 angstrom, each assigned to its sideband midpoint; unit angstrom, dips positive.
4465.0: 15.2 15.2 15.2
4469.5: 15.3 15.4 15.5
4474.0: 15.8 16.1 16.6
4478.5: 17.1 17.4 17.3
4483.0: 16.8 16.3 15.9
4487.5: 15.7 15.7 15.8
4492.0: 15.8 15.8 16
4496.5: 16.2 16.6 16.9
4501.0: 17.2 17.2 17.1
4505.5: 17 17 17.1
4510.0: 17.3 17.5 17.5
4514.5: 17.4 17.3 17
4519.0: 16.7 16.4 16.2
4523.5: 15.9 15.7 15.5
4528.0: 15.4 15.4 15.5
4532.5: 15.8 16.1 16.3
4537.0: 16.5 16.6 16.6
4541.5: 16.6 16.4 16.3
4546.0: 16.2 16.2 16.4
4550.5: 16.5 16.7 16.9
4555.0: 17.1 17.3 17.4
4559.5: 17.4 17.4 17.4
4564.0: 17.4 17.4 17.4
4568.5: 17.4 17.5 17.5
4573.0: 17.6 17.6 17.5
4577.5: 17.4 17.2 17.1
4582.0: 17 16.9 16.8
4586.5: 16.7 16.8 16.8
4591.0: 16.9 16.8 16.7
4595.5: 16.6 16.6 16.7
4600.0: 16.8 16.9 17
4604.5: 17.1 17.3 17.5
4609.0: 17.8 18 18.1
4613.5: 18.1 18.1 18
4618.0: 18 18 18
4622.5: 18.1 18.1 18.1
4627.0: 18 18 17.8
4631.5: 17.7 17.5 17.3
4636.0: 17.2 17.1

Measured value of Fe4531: 2.4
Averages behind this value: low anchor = 17.2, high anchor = 17.4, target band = 16.4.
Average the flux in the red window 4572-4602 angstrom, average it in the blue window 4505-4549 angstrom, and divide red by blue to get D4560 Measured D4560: 1.0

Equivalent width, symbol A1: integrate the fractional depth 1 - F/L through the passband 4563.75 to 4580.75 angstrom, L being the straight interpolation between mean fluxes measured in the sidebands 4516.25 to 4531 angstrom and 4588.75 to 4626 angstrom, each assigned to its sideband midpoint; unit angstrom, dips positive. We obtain -0.6 angstrom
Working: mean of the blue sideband 16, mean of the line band 17.4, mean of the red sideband 17.4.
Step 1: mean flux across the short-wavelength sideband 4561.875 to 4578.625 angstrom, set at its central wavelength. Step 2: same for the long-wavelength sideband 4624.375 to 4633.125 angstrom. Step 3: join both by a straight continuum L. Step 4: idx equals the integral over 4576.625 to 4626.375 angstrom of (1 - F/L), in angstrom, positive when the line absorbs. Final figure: 1.0 angstrom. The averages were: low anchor 17.5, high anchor 17.9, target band 17.3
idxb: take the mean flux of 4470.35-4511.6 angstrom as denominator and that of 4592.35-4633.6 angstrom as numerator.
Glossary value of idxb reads 1.1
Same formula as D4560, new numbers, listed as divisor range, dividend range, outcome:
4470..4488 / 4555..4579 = 1.07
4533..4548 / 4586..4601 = 1.02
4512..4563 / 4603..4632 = 1.08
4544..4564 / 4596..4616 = 1.03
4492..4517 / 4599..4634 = 1.05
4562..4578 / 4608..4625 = 1.03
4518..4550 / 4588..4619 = 1.07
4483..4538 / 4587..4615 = 1.05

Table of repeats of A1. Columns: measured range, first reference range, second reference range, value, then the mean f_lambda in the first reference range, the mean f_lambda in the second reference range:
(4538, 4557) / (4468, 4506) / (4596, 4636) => 0.4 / 16.3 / 17.6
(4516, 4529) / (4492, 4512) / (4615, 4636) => 0.6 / 16.8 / 17.9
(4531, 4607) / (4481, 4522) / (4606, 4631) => 2.3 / 16.7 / 18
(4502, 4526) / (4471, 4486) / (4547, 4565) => -0.2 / 16.5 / 17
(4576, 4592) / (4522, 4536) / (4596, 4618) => 0.0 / 15.7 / 17.4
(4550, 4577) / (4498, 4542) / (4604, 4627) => -0.2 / 16.6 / 17.9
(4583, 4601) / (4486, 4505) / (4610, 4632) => 0.9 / 16.3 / 18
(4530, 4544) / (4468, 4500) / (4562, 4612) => 0.4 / 16.2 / 17.2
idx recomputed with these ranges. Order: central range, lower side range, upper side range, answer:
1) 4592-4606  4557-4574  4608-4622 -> 0.8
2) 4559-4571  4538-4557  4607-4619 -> -0.3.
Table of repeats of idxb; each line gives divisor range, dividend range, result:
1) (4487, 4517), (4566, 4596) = 1.02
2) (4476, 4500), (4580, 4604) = 1.03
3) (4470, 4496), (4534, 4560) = 1.03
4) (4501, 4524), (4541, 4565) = 0.99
